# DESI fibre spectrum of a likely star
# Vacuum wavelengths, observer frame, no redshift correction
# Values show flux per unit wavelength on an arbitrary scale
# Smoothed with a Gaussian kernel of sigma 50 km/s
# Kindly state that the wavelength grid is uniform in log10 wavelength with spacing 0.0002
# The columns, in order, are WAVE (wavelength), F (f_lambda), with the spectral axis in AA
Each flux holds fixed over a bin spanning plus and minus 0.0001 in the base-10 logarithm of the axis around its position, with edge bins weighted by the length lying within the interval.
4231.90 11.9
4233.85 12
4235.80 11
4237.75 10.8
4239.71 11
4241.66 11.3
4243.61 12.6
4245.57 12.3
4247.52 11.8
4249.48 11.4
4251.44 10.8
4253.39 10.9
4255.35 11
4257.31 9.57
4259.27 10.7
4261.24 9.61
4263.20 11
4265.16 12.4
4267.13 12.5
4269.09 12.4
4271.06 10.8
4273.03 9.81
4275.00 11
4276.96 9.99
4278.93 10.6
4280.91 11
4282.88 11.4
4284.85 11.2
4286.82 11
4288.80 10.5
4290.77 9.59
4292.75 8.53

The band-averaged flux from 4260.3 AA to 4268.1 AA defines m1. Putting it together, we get 11.4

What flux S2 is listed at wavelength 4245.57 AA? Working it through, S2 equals 12.3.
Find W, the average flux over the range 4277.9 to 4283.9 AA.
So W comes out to 11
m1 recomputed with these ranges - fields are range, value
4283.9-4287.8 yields 11.1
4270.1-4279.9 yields 10.4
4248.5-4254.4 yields 11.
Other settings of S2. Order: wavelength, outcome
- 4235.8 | 11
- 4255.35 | 11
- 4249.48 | 11.4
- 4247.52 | 11.8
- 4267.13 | 12.5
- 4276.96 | 9.99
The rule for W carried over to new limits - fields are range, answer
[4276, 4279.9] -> 10.3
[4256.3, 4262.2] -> 9.95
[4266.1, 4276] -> 11.3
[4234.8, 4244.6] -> 11.3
